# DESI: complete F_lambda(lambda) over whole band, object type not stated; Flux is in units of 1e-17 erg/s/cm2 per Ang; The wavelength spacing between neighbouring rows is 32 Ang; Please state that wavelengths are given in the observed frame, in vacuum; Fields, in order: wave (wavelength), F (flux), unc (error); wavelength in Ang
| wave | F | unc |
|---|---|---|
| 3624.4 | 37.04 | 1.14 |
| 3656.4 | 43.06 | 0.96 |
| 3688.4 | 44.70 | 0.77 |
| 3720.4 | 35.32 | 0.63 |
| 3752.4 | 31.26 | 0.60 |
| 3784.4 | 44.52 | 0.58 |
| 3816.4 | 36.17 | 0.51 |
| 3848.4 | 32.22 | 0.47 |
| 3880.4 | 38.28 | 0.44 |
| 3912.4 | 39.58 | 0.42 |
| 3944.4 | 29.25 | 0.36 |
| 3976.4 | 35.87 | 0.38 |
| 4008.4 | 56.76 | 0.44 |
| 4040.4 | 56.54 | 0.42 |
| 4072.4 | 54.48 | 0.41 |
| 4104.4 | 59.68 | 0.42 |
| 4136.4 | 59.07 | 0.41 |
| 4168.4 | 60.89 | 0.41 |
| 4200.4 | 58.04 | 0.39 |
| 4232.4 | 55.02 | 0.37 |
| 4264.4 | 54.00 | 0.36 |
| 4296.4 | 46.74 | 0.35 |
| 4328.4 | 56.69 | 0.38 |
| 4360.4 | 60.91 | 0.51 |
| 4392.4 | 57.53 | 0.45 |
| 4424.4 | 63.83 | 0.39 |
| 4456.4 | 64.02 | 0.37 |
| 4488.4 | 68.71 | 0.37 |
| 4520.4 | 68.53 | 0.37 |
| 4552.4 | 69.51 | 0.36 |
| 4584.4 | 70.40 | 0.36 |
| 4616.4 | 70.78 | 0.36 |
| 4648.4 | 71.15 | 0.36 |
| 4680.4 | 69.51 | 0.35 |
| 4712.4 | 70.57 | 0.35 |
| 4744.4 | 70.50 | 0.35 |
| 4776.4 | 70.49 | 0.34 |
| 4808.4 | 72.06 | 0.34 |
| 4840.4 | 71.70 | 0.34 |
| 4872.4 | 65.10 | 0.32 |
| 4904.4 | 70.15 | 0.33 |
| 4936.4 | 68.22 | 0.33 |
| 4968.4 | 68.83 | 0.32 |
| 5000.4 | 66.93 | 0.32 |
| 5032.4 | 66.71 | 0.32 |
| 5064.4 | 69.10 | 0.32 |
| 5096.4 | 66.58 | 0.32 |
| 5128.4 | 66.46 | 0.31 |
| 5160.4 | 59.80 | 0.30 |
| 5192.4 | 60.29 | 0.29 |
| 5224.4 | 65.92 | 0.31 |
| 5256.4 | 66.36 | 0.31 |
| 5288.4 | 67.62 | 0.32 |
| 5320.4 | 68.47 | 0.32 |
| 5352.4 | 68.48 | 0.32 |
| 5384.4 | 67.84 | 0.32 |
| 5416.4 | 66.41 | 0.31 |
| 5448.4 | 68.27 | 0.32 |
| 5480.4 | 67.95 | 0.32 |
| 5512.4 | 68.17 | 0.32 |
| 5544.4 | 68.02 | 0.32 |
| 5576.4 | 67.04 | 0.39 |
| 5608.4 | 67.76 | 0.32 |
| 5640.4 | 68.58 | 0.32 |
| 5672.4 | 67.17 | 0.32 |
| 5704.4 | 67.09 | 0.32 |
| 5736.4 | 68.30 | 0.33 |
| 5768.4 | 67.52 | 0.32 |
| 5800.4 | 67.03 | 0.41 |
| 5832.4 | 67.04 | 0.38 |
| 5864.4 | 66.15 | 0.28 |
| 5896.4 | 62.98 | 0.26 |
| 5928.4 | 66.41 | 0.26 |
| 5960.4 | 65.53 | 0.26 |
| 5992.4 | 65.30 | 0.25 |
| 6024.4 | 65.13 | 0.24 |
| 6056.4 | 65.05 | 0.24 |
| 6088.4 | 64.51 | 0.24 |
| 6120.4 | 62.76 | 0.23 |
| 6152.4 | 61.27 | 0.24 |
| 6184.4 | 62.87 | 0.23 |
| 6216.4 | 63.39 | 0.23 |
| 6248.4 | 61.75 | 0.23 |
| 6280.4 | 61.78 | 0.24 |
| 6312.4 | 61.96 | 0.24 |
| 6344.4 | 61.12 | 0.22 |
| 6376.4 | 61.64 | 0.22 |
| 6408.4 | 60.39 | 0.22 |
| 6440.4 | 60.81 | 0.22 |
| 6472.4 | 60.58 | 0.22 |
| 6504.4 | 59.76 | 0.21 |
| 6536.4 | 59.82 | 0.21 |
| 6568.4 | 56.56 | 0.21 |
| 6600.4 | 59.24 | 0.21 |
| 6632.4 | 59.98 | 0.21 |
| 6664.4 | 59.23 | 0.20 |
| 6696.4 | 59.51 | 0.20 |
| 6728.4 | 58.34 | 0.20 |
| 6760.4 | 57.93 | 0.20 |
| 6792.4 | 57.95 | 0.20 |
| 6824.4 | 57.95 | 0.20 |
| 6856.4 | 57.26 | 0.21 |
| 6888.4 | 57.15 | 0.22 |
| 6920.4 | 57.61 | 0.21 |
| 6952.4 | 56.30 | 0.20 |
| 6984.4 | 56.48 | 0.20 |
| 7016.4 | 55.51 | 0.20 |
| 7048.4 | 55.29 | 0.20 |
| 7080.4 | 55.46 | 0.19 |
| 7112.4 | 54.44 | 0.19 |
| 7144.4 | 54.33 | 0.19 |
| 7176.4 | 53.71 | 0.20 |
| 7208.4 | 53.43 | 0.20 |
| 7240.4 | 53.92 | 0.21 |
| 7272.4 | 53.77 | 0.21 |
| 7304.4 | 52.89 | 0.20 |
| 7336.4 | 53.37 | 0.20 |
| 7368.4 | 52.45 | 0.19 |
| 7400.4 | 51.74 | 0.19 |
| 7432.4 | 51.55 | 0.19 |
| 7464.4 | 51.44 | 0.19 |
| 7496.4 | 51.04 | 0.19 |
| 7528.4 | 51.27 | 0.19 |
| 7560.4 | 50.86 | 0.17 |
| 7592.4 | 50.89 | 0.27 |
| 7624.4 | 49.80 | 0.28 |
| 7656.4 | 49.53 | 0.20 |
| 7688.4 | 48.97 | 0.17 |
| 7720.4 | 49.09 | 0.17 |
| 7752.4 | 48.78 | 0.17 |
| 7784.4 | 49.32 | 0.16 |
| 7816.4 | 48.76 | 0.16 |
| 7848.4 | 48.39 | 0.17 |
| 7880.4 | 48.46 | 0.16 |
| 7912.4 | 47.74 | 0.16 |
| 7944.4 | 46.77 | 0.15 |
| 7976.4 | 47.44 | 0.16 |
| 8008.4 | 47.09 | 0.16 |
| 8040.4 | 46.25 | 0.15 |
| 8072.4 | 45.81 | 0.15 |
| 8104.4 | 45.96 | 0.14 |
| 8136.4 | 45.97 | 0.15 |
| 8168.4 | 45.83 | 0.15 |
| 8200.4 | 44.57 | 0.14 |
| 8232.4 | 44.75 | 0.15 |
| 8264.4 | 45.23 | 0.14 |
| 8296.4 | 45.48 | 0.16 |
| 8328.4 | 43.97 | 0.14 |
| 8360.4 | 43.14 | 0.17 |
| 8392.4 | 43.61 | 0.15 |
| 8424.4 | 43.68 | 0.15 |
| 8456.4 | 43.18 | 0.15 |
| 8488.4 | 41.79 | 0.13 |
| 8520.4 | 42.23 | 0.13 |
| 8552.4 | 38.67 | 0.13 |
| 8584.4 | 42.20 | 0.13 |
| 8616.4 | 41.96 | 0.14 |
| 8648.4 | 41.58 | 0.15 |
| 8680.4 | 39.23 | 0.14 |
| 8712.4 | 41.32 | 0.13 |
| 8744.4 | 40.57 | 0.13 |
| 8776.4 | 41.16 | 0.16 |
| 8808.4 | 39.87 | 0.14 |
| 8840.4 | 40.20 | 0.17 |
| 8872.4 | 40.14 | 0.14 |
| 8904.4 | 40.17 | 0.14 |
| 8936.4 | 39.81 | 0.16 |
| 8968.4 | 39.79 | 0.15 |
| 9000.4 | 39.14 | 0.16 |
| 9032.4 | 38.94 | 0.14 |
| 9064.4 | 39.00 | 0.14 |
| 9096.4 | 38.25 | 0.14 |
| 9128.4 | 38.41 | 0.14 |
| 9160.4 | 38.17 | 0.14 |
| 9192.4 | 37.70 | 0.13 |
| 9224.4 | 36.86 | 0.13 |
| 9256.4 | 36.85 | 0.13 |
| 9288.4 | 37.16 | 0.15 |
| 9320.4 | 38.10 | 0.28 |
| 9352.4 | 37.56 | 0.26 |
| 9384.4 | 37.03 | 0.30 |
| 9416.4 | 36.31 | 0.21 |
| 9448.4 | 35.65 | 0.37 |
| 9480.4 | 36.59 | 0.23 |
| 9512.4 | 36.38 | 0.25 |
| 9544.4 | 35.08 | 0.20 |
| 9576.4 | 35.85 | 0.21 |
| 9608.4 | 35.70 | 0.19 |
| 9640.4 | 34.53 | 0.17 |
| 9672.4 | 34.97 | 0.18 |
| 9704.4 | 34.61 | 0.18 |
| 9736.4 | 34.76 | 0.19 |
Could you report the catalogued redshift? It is 0.000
